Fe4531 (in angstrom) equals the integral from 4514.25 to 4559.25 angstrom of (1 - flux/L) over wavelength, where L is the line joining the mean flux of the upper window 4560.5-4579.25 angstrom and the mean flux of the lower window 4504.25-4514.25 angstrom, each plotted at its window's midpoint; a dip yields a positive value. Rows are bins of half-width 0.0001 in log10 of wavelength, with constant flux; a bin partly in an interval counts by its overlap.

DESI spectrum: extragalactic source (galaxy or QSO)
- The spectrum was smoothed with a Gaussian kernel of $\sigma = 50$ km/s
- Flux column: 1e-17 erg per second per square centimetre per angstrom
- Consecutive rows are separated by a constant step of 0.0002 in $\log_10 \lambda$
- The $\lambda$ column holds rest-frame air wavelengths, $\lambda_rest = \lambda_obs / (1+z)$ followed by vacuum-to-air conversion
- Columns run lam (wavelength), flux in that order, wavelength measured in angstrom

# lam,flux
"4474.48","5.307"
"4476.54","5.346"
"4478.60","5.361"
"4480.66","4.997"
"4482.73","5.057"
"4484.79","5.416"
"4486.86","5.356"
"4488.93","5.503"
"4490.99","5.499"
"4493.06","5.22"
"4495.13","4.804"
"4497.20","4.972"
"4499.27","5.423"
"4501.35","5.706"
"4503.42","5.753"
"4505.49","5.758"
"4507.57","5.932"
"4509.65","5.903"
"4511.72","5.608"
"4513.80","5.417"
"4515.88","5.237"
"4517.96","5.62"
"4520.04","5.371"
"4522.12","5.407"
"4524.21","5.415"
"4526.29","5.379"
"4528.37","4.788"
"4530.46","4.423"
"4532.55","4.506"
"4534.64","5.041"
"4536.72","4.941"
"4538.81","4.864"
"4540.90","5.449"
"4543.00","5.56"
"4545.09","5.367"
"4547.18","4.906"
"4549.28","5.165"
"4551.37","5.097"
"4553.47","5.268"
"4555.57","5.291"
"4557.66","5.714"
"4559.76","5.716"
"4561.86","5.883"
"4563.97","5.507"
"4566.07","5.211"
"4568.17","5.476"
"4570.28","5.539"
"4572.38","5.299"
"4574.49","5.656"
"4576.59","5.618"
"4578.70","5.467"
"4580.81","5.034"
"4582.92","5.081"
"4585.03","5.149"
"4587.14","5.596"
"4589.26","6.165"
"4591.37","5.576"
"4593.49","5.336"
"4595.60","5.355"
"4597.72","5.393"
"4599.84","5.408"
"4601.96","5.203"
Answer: 3.6 angstrom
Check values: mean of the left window 5.74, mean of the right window 5.52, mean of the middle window 5.19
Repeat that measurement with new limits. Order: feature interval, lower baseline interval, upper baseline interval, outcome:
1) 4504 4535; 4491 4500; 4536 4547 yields -0.9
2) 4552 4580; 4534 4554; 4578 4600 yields -1.1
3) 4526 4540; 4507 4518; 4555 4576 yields 1.9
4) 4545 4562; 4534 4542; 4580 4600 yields -0.6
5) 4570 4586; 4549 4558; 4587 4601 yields 0.3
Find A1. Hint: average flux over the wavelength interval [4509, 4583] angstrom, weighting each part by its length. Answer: 5.31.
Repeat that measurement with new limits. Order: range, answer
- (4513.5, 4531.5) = 5.22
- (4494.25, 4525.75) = 5.49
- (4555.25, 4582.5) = 5.49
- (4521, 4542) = 5.02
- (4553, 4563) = 5.59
